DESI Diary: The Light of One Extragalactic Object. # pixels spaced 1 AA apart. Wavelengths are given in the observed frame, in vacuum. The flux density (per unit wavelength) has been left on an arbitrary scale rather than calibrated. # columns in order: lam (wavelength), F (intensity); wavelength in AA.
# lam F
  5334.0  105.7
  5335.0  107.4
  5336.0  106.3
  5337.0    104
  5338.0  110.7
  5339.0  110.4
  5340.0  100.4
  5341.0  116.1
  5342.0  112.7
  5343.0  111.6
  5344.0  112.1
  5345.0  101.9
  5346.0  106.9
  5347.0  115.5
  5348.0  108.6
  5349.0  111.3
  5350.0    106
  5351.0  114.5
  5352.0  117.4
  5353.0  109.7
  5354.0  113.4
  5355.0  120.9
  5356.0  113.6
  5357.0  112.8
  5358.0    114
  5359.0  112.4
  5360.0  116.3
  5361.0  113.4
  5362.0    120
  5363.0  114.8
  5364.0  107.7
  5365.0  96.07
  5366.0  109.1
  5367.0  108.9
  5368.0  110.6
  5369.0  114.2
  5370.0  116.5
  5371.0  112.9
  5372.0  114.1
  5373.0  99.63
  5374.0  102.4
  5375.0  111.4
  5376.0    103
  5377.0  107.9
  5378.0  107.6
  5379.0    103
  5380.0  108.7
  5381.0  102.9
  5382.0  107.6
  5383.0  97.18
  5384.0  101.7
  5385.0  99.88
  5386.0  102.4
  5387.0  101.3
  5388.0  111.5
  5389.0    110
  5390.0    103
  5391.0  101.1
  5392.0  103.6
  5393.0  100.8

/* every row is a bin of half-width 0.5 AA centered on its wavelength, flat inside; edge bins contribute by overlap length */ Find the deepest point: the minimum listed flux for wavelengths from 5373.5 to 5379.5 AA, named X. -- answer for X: 102.4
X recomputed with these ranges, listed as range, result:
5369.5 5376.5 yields 99.63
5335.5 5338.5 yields 104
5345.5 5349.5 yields 106.9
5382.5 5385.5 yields 97.18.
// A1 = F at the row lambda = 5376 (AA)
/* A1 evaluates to 103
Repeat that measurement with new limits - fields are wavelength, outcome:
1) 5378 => 107.6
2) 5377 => 107.9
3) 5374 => 102.4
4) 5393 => 100.8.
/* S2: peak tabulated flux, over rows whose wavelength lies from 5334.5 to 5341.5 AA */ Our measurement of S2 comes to 116.1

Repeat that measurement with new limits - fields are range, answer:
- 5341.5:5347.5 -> 115.5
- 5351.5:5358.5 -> 120.9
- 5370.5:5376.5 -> 114.1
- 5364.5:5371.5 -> 116.5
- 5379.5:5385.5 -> 108.7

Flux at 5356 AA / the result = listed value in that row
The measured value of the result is 113.6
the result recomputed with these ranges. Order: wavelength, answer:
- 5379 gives 103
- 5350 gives 106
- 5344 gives 112.1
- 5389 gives 110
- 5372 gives 114.1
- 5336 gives 106.3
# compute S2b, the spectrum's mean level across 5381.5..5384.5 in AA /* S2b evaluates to 102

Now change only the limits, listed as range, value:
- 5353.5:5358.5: 115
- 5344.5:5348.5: 108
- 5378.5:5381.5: 105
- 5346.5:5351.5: 111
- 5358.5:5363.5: 115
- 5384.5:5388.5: 104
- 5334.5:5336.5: 107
